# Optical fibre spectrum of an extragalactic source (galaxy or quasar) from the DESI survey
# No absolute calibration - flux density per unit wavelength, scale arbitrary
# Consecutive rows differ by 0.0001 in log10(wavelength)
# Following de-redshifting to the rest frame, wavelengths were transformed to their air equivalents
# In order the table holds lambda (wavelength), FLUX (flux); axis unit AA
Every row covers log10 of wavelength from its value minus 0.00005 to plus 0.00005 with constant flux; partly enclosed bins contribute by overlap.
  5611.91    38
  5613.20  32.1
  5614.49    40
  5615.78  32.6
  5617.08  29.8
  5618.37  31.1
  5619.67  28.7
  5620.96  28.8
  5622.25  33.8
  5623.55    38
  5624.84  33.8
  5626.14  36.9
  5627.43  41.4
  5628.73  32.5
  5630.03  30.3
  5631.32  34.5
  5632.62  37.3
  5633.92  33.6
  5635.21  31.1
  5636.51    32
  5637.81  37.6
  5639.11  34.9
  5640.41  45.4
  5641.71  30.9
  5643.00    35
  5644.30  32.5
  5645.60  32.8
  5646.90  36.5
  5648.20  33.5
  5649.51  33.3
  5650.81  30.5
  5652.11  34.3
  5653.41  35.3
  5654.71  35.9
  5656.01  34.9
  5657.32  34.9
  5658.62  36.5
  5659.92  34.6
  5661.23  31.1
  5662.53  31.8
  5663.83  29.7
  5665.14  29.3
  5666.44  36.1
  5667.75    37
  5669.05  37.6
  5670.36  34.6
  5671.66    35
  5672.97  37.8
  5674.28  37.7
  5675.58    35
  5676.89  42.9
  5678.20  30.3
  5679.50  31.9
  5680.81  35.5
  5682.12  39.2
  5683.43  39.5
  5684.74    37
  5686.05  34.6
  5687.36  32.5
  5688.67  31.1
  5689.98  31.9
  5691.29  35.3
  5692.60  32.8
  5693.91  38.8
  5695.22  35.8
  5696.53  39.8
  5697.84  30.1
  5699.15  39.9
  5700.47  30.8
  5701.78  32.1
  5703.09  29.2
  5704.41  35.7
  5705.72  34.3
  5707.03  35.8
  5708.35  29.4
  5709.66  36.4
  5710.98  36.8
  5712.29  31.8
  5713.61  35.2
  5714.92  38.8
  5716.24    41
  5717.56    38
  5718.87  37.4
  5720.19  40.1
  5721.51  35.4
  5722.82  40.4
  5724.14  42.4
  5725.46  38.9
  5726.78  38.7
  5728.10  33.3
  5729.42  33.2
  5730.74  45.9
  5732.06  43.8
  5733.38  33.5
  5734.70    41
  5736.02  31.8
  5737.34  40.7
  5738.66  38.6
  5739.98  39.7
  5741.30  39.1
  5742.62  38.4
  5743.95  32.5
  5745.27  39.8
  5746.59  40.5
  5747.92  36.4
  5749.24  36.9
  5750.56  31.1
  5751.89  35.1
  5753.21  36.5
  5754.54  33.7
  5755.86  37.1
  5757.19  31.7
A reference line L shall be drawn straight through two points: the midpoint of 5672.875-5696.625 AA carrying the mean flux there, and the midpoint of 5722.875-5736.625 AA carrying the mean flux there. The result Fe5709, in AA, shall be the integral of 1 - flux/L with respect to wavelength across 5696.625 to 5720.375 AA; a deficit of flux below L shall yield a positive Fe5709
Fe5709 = 1.2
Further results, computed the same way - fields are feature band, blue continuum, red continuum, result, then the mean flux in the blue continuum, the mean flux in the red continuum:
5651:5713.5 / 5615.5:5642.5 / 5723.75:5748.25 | 2.6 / 34.1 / 38.3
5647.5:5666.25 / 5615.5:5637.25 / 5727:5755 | 0.6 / 33.3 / 37.3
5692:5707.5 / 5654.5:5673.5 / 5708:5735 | 0.8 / 34.4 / 37.7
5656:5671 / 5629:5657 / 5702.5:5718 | 0.3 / 34.4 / 35.2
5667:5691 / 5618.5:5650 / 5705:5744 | 0.2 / 34.3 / 37.5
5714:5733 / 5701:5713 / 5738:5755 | -2.2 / 33.5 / 36.8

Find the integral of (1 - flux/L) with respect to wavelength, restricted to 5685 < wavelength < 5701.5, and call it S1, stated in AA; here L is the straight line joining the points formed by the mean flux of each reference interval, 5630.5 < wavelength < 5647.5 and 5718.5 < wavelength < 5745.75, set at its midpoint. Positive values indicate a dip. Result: 1.09 AA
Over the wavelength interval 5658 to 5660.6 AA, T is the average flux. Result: 35.5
